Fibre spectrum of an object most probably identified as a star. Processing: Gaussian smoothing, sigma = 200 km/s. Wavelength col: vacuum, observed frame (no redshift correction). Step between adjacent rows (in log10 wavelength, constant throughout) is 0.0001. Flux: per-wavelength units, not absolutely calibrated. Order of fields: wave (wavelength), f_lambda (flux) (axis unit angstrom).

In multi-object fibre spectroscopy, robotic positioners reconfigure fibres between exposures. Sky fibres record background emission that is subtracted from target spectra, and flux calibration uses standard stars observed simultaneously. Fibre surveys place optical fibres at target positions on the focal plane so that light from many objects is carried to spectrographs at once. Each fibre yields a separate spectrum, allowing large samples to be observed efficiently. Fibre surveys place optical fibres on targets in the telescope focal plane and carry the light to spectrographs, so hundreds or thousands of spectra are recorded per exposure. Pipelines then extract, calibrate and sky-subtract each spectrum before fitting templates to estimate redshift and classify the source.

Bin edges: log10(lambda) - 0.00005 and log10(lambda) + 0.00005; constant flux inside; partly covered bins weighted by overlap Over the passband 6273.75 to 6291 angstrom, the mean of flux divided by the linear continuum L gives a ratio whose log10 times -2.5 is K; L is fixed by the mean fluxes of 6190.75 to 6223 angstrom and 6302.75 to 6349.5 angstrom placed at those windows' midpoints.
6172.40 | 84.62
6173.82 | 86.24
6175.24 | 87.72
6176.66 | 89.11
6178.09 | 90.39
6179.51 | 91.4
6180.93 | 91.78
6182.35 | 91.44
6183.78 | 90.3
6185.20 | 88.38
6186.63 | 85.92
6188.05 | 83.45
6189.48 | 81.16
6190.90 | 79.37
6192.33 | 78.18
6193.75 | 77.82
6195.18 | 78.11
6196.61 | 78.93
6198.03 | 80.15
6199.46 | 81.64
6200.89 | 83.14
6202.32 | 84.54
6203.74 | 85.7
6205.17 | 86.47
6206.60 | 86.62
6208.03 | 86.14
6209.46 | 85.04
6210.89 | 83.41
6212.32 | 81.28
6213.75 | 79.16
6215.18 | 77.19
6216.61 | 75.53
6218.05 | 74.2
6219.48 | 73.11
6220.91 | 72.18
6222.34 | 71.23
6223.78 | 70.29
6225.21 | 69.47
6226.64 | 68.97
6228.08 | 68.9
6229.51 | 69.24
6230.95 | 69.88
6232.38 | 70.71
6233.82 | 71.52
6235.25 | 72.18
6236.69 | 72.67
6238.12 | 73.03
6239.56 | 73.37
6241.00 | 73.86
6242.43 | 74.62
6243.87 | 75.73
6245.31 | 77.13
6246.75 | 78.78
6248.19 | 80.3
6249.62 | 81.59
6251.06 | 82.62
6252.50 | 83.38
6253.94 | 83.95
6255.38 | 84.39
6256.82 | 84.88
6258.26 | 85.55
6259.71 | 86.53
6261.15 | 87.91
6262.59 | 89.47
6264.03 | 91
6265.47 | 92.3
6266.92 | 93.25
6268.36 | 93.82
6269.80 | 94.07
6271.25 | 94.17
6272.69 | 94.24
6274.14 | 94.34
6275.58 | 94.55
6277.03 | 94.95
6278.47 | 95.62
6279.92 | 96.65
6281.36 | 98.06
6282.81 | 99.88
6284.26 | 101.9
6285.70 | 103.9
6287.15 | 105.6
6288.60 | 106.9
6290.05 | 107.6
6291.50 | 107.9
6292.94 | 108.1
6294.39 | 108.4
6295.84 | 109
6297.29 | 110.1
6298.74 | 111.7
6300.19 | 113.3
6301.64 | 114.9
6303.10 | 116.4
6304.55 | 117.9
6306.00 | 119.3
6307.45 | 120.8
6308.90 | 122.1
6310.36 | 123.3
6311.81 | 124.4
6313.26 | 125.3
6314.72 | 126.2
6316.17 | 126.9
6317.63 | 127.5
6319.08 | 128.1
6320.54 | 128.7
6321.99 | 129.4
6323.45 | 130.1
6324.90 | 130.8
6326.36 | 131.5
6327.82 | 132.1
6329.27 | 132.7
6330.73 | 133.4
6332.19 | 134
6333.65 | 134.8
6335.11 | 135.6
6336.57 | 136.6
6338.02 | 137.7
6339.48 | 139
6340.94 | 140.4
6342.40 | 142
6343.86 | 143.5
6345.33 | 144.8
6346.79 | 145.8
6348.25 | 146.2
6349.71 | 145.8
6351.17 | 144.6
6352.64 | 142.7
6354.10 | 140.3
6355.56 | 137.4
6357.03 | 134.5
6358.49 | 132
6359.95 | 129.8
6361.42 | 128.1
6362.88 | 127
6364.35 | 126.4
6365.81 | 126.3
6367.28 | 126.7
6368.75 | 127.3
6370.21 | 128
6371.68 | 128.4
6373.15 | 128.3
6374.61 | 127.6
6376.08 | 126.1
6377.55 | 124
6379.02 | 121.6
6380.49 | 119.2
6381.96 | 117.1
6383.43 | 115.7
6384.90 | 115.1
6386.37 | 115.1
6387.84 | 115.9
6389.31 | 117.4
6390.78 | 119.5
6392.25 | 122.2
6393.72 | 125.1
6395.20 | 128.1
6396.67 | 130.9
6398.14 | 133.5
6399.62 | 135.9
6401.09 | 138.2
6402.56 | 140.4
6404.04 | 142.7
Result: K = 0.13 mag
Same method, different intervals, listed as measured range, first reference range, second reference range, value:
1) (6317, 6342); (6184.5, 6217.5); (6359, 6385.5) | -0.17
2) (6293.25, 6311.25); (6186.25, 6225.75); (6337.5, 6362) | 0.04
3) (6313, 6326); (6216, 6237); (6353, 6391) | -0.21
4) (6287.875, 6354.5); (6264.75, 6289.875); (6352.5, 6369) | -0.11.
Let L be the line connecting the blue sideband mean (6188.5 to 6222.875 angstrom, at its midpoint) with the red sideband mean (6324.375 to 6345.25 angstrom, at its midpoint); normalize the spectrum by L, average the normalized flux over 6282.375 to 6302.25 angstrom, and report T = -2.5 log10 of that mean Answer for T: 0.095 mag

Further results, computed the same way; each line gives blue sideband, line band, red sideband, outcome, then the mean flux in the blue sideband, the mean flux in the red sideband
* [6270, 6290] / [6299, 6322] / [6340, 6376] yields -0.09 mag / 98.7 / 135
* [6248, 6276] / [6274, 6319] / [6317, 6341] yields 0.00 mag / 88.7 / 133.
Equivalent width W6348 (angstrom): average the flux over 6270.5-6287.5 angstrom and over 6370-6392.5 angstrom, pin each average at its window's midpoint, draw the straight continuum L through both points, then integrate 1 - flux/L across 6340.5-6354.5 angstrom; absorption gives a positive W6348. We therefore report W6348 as -3.7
